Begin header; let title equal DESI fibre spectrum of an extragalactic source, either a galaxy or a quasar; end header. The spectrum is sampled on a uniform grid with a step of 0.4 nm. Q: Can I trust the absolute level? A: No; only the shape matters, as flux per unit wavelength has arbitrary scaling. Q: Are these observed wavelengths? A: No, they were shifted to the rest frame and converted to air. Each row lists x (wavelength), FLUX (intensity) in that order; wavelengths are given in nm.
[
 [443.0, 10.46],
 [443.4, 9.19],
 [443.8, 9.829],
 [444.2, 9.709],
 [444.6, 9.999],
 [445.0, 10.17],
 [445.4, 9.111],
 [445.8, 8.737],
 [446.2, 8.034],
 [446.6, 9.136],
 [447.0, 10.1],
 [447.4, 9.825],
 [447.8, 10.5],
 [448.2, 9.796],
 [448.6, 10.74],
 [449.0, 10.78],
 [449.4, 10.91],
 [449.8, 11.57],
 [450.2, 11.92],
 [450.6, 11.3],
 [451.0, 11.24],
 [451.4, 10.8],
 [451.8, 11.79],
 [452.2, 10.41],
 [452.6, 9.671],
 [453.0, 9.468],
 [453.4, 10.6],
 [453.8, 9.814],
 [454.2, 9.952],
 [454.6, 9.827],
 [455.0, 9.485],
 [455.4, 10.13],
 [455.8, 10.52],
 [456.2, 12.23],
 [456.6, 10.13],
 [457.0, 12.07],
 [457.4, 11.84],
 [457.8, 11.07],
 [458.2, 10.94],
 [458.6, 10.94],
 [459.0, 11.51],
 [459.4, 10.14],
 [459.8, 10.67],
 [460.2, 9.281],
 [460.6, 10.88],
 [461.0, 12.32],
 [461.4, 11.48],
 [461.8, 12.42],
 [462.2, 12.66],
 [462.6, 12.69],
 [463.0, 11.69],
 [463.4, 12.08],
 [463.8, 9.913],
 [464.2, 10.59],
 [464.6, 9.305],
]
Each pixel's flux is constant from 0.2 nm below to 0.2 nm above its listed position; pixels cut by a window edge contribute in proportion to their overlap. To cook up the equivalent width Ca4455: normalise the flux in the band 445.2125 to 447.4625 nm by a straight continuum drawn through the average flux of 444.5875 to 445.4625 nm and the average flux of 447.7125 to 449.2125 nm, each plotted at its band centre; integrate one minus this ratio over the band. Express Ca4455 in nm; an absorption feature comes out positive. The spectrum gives 0.211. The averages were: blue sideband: 9.81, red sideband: 10.5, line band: 9.12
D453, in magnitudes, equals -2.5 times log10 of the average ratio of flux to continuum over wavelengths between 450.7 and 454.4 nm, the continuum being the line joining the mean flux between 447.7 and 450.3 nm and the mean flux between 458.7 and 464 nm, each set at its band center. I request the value 0.06 mag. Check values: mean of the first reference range 10.9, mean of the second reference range 11.4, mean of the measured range 10.4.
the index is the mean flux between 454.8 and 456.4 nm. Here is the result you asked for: 10.6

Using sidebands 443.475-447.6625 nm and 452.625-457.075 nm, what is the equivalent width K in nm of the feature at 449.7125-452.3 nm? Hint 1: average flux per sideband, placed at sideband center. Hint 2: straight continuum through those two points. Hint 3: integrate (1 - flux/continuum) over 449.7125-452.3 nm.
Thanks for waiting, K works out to -0.35 nm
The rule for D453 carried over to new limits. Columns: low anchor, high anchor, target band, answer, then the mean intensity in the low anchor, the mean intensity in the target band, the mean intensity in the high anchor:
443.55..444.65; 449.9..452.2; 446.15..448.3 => 0.09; 9.79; 9.66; 11.3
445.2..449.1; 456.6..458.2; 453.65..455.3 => 0.12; 9.65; 9.79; 11.4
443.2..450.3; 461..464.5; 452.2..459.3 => 0.03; 9.98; 10.6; 11.7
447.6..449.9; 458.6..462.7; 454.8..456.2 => 0.07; 10.7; 10.4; 11.4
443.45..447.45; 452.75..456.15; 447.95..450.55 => -0.13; 9.44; 11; 10.1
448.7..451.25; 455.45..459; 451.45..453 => 0.07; 11.3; 10.5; 11.2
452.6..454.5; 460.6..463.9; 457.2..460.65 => 0.03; 9.92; 10.8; 11.9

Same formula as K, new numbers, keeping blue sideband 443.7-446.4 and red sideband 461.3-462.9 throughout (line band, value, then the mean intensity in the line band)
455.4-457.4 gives 0.03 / 11.2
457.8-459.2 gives 0.07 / 11.1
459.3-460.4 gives 0.18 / 10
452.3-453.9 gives 0.12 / 9.93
